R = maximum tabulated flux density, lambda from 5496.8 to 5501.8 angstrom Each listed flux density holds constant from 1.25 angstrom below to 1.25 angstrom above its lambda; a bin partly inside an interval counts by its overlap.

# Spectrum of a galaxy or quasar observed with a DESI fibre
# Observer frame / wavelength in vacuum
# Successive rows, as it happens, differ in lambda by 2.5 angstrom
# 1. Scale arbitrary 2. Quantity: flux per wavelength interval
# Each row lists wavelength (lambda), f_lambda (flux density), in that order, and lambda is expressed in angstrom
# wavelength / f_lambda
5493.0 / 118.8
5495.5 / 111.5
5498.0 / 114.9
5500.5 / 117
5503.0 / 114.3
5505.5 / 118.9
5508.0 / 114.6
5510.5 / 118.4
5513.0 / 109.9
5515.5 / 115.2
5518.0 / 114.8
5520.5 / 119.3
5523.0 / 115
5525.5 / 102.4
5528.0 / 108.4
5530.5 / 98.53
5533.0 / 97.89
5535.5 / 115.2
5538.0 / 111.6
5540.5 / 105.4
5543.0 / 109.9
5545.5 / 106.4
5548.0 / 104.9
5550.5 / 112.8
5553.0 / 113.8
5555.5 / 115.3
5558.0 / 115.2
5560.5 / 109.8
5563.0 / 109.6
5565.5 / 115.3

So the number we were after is 117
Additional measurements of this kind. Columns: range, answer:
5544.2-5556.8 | 115.3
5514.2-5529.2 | 119.3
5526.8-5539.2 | 115.2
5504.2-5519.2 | 118.9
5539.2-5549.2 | 109.9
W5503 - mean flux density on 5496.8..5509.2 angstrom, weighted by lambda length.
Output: 116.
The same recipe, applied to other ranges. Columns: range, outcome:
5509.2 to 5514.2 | 114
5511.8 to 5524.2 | 115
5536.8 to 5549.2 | 108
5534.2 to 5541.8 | 111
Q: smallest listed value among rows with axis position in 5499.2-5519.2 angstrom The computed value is 109.9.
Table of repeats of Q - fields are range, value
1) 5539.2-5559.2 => 104.9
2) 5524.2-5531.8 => 98.53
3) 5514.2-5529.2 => 102.4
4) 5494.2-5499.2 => 111.5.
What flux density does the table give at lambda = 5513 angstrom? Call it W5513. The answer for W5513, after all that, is 109.9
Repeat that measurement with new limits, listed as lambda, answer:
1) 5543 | 109.9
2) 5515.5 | 115.2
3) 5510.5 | 118.4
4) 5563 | 109.6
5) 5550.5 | 112.8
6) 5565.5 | 115.3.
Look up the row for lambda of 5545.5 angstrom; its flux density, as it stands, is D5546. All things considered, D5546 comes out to 106.4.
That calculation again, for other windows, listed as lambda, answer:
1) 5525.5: 102.4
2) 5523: 115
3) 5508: 114.6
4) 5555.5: 115.3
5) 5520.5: 119.3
